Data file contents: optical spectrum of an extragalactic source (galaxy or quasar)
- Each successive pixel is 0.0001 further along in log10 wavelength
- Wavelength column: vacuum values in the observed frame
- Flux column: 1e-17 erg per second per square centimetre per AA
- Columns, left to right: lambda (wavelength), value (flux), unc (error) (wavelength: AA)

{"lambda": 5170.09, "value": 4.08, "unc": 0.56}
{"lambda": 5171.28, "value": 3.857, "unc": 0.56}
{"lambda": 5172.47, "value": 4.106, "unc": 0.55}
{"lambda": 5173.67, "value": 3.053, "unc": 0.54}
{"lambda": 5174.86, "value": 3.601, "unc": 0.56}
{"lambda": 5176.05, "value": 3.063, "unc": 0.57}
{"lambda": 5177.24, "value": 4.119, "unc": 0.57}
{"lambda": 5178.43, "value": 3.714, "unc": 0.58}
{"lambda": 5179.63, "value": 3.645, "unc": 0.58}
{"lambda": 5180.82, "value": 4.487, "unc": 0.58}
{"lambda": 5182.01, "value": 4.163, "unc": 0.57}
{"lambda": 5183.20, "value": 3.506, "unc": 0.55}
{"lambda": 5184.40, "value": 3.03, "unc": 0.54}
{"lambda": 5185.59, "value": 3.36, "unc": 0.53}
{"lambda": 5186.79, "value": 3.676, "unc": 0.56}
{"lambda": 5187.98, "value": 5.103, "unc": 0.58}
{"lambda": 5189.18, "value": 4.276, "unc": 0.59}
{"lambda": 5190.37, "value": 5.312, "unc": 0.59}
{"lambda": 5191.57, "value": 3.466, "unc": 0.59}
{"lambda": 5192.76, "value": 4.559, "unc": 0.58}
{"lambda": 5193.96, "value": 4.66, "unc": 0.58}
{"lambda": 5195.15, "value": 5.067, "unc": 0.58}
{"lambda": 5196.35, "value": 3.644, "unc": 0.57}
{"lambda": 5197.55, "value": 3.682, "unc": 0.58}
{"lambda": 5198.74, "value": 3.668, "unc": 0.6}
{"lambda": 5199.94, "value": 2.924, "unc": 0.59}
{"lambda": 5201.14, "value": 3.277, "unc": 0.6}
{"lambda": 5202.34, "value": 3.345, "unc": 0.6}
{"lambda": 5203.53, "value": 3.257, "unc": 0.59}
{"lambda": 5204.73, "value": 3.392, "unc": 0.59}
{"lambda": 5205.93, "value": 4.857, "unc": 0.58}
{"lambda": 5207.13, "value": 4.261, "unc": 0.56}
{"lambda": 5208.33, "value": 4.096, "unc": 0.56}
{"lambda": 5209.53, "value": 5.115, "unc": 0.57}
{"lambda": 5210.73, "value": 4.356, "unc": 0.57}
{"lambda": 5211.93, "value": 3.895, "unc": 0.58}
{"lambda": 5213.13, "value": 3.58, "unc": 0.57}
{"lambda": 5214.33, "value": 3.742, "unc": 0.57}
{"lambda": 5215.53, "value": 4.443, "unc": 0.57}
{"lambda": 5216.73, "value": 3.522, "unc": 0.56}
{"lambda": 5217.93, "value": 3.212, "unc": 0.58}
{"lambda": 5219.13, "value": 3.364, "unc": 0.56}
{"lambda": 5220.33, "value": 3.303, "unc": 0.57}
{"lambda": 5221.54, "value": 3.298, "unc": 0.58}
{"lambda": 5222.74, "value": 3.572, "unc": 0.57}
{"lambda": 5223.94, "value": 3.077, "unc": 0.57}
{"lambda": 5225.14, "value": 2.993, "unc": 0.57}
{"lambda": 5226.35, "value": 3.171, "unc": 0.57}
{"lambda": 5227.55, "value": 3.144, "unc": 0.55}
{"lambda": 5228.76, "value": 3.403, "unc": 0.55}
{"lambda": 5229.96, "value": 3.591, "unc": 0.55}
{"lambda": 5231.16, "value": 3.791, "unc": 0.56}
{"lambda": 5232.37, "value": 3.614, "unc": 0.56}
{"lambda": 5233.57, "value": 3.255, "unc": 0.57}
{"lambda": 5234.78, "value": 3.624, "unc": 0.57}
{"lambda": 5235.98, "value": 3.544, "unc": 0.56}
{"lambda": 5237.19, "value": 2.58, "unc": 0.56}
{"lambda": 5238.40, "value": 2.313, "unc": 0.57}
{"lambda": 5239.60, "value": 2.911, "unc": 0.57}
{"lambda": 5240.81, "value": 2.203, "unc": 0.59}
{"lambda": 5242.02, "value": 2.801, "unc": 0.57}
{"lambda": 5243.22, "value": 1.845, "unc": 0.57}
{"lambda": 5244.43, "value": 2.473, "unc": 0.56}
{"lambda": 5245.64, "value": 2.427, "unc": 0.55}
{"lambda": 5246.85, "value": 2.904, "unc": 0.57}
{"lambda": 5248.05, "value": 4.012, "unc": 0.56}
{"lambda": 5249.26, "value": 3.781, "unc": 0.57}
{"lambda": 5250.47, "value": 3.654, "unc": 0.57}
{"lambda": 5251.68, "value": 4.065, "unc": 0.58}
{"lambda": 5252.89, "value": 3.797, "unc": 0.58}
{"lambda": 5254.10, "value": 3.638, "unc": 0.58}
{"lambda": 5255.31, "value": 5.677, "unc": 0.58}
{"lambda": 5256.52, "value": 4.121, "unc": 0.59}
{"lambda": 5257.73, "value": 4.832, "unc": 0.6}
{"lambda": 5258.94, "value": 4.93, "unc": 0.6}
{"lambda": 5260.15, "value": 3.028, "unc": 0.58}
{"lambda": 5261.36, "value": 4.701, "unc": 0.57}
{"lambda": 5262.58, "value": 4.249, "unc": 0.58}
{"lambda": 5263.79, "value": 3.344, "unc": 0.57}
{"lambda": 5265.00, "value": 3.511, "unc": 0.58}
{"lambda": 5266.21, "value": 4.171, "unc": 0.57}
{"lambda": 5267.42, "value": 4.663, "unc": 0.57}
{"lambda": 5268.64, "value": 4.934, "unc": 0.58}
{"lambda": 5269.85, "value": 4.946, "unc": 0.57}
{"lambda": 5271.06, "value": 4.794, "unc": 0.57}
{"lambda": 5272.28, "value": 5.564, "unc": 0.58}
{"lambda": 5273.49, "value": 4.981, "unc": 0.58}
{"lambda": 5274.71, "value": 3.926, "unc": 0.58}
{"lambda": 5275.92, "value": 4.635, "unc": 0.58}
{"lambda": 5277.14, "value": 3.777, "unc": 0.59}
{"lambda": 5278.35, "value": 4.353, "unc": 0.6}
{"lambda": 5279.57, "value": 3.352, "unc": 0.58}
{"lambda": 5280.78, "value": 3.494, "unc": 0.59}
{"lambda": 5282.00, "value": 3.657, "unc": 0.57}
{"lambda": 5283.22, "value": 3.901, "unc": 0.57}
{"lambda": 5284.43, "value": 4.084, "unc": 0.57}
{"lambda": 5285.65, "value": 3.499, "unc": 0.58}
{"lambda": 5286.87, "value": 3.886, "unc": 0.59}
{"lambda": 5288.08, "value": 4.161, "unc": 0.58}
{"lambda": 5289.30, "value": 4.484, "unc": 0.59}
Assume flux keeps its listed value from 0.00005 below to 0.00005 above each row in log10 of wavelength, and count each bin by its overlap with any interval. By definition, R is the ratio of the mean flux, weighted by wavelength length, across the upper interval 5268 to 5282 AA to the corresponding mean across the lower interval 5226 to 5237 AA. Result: 1.28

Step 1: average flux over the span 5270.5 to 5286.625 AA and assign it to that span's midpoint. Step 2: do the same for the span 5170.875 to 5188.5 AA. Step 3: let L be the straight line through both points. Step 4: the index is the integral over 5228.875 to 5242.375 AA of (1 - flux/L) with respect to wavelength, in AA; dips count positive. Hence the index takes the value 2.88 AA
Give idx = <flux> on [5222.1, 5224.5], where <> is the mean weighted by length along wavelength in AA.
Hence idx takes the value 3.34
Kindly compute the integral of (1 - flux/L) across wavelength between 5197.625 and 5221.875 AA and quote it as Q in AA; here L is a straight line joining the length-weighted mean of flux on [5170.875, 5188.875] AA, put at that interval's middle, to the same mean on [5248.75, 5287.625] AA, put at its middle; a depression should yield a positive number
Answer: 1.0 AA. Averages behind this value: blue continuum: 3.77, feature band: 3.75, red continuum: 4.19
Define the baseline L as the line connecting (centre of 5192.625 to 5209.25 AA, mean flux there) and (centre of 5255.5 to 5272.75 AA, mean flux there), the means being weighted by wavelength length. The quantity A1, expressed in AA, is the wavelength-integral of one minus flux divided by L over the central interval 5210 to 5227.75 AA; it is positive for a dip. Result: 2.3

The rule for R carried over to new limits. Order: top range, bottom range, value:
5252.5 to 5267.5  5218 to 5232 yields 1.26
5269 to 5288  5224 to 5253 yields 1.33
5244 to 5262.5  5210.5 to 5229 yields 1.12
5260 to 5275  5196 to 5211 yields 1.15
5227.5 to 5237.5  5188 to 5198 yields 0.78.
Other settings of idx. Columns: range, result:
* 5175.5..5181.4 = 3.81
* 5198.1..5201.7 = 3.3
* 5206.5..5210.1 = 4.49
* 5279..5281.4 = 3.43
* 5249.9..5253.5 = 3.84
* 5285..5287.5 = 3.71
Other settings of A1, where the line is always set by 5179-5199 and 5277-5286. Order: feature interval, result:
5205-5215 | -0.5 AA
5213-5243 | 5.3 AA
